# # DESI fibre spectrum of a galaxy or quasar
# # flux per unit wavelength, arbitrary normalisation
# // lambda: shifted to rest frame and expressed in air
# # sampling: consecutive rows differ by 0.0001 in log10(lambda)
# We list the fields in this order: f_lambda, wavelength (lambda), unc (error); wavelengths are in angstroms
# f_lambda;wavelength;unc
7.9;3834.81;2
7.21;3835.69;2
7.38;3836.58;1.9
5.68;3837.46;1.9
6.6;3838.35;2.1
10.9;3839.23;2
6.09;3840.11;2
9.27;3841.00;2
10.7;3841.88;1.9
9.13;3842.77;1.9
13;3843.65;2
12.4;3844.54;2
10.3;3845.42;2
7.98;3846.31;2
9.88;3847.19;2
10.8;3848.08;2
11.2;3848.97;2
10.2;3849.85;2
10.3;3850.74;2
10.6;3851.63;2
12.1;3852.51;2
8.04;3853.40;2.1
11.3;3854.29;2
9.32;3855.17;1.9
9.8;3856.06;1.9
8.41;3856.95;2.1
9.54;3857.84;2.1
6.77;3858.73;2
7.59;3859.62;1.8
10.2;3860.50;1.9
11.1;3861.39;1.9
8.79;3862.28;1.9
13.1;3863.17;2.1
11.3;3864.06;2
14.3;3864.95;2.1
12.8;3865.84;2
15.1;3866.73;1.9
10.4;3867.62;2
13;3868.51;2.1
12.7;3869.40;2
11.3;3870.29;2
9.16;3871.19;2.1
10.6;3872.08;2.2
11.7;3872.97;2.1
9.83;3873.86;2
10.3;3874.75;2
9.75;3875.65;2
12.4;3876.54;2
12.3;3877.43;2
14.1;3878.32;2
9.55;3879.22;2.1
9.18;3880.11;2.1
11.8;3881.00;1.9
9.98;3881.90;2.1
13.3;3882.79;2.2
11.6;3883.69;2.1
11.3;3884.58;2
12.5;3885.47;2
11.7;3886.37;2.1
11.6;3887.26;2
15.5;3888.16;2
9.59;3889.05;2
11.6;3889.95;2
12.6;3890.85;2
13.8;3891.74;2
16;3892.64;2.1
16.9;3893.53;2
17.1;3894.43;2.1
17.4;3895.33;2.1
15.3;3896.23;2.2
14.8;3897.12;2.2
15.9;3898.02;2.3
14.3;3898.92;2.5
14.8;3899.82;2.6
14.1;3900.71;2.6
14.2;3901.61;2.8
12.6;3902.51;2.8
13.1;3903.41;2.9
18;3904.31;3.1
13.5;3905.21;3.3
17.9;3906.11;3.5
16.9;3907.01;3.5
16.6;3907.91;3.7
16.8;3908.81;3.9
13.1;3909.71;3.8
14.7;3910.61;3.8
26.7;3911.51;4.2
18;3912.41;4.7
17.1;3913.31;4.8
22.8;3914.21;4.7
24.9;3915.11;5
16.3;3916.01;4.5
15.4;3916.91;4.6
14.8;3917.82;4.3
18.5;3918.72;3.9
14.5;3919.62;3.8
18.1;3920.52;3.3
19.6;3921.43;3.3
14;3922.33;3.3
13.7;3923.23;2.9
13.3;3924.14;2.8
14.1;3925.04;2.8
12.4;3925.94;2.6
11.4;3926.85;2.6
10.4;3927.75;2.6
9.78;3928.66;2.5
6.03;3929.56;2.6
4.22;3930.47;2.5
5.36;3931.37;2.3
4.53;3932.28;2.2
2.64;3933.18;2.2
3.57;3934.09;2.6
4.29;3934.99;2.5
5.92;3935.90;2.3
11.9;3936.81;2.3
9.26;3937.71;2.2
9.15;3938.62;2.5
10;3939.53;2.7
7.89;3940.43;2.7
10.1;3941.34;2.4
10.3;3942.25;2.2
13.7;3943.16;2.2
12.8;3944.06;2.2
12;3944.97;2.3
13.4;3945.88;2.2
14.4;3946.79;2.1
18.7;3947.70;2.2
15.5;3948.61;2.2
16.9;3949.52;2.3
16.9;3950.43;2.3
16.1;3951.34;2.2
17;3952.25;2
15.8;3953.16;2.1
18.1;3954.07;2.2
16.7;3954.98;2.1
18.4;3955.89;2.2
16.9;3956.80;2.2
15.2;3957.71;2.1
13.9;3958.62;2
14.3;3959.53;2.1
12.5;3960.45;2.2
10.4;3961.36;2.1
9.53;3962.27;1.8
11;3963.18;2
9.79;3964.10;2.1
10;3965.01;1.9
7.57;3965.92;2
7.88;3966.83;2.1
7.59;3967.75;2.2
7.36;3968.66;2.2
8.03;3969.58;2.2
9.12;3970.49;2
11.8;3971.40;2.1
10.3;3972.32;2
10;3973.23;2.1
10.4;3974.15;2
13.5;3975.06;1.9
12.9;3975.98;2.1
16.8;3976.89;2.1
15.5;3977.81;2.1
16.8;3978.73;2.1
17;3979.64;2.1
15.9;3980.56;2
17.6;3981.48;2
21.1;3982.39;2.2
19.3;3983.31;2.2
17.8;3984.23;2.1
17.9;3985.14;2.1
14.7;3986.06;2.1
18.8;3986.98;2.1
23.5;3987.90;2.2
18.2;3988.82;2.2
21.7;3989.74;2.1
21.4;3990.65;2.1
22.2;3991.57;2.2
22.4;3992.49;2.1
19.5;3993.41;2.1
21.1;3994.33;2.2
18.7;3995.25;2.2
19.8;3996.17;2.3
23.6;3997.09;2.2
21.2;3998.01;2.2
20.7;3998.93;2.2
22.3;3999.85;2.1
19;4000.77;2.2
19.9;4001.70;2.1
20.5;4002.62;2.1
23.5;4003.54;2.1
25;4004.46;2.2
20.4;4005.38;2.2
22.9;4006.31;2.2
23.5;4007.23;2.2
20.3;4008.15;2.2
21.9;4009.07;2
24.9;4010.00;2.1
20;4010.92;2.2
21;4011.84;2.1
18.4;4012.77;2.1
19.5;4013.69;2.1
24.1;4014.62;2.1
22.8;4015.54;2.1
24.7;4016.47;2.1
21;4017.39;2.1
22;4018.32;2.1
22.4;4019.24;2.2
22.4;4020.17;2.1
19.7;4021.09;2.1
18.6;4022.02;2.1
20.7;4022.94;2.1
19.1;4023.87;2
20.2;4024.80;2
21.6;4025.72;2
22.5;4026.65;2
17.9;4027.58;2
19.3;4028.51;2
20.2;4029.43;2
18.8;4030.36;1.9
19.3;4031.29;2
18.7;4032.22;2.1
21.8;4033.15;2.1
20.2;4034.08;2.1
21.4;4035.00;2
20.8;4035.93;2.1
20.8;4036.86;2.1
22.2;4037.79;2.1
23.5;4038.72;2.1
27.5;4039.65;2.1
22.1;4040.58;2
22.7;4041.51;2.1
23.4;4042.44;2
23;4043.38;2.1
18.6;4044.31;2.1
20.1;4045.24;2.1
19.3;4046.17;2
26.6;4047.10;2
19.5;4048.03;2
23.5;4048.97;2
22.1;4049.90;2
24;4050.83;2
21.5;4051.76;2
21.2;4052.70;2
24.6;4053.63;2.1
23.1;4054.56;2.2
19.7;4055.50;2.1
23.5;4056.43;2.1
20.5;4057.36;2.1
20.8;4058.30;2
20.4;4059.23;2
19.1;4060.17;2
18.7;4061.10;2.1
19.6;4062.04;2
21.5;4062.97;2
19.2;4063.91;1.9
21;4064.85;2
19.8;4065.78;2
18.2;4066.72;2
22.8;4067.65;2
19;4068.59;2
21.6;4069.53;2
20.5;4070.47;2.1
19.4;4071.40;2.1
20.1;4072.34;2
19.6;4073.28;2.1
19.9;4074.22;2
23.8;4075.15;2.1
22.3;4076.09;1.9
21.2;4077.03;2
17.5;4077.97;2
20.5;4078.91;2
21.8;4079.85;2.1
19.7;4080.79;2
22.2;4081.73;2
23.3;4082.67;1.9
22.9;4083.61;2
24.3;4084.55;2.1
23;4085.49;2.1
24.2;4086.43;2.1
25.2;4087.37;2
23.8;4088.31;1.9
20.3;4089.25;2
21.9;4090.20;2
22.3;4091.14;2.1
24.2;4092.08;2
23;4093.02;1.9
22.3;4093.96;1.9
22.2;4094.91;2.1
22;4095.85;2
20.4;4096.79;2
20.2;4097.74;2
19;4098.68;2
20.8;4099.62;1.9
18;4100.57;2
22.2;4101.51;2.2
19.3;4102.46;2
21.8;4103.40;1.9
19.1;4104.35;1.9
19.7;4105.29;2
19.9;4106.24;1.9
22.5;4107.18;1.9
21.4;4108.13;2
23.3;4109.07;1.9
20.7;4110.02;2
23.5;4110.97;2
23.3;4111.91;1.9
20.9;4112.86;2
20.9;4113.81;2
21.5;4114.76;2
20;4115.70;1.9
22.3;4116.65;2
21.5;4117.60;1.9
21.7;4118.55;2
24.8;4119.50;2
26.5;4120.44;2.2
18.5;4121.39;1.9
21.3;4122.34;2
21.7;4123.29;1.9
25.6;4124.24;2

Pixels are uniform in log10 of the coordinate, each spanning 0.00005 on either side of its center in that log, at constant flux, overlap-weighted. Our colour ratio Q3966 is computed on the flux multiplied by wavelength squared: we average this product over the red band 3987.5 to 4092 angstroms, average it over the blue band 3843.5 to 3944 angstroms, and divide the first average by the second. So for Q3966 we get 1.87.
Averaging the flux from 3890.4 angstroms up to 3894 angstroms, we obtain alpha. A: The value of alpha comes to 14.9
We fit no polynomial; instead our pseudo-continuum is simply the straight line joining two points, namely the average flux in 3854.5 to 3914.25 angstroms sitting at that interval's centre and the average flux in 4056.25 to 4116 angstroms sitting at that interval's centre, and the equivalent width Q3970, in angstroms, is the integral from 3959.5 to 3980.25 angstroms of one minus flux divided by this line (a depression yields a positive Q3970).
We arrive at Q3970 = 6.61 angstroms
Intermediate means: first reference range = 13.1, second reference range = 21.2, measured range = 11.3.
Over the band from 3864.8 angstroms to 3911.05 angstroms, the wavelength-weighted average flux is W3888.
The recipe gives 13.3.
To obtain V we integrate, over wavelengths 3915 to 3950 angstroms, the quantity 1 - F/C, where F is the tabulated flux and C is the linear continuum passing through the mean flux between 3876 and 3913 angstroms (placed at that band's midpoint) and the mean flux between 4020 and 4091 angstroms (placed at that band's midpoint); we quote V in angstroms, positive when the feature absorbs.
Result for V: 9.0 angstroms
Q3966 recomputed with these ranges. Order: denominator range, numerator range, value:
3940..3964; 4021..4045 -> 1.55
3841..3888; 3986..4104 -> 2.14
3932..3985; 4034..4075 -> 1.78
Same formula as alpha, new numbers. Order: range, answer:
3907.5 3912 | 17.6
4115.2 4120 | 22.1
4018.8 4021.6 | 21.4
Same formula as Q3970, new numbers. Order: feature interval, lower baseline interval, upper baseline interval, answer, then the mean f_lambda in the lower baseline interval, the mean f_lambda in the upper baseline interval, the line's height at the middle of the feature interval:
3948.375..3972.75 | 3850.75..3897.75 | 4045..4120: 4.57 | 11.8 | 21.4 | 15.8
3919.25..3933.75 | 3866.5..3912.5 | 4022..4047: 4.31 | 13.6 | 21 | 15.5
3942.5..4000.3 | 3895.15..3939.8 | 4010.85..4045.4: 5.83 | 13.5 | 21.2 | 17.2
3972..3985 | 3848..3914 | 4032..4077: 1.59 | 12.8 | 21.3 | 17.6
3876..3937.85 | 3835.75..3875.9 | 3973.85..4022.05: 0.93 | 10.2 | 20.1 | 13.8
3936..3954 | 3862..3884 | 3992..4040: 3.57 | 11.5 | 21.2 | 16.4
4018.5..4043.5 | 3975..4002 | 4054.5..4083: -1.54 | 19.1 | 20.6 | 19.9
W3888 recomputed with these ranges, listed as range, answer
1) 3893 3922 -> 16.7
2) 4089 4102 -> 21.3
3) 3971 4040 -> 19.9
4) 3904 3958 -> 13.8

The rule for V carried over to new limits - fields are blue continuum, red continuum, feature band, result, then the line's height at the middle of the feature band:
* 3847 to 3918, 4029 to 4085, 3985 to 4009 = -3.2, 18.4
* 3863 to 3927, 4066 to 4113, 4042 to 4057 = -1.6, 19.9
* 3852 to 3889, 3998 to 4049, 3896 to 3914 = -3.5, 13.4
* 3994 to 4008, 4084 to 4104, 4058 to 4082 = 1.6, 21.8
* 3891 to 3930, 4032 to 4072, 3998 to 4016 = -1.9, 19.5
